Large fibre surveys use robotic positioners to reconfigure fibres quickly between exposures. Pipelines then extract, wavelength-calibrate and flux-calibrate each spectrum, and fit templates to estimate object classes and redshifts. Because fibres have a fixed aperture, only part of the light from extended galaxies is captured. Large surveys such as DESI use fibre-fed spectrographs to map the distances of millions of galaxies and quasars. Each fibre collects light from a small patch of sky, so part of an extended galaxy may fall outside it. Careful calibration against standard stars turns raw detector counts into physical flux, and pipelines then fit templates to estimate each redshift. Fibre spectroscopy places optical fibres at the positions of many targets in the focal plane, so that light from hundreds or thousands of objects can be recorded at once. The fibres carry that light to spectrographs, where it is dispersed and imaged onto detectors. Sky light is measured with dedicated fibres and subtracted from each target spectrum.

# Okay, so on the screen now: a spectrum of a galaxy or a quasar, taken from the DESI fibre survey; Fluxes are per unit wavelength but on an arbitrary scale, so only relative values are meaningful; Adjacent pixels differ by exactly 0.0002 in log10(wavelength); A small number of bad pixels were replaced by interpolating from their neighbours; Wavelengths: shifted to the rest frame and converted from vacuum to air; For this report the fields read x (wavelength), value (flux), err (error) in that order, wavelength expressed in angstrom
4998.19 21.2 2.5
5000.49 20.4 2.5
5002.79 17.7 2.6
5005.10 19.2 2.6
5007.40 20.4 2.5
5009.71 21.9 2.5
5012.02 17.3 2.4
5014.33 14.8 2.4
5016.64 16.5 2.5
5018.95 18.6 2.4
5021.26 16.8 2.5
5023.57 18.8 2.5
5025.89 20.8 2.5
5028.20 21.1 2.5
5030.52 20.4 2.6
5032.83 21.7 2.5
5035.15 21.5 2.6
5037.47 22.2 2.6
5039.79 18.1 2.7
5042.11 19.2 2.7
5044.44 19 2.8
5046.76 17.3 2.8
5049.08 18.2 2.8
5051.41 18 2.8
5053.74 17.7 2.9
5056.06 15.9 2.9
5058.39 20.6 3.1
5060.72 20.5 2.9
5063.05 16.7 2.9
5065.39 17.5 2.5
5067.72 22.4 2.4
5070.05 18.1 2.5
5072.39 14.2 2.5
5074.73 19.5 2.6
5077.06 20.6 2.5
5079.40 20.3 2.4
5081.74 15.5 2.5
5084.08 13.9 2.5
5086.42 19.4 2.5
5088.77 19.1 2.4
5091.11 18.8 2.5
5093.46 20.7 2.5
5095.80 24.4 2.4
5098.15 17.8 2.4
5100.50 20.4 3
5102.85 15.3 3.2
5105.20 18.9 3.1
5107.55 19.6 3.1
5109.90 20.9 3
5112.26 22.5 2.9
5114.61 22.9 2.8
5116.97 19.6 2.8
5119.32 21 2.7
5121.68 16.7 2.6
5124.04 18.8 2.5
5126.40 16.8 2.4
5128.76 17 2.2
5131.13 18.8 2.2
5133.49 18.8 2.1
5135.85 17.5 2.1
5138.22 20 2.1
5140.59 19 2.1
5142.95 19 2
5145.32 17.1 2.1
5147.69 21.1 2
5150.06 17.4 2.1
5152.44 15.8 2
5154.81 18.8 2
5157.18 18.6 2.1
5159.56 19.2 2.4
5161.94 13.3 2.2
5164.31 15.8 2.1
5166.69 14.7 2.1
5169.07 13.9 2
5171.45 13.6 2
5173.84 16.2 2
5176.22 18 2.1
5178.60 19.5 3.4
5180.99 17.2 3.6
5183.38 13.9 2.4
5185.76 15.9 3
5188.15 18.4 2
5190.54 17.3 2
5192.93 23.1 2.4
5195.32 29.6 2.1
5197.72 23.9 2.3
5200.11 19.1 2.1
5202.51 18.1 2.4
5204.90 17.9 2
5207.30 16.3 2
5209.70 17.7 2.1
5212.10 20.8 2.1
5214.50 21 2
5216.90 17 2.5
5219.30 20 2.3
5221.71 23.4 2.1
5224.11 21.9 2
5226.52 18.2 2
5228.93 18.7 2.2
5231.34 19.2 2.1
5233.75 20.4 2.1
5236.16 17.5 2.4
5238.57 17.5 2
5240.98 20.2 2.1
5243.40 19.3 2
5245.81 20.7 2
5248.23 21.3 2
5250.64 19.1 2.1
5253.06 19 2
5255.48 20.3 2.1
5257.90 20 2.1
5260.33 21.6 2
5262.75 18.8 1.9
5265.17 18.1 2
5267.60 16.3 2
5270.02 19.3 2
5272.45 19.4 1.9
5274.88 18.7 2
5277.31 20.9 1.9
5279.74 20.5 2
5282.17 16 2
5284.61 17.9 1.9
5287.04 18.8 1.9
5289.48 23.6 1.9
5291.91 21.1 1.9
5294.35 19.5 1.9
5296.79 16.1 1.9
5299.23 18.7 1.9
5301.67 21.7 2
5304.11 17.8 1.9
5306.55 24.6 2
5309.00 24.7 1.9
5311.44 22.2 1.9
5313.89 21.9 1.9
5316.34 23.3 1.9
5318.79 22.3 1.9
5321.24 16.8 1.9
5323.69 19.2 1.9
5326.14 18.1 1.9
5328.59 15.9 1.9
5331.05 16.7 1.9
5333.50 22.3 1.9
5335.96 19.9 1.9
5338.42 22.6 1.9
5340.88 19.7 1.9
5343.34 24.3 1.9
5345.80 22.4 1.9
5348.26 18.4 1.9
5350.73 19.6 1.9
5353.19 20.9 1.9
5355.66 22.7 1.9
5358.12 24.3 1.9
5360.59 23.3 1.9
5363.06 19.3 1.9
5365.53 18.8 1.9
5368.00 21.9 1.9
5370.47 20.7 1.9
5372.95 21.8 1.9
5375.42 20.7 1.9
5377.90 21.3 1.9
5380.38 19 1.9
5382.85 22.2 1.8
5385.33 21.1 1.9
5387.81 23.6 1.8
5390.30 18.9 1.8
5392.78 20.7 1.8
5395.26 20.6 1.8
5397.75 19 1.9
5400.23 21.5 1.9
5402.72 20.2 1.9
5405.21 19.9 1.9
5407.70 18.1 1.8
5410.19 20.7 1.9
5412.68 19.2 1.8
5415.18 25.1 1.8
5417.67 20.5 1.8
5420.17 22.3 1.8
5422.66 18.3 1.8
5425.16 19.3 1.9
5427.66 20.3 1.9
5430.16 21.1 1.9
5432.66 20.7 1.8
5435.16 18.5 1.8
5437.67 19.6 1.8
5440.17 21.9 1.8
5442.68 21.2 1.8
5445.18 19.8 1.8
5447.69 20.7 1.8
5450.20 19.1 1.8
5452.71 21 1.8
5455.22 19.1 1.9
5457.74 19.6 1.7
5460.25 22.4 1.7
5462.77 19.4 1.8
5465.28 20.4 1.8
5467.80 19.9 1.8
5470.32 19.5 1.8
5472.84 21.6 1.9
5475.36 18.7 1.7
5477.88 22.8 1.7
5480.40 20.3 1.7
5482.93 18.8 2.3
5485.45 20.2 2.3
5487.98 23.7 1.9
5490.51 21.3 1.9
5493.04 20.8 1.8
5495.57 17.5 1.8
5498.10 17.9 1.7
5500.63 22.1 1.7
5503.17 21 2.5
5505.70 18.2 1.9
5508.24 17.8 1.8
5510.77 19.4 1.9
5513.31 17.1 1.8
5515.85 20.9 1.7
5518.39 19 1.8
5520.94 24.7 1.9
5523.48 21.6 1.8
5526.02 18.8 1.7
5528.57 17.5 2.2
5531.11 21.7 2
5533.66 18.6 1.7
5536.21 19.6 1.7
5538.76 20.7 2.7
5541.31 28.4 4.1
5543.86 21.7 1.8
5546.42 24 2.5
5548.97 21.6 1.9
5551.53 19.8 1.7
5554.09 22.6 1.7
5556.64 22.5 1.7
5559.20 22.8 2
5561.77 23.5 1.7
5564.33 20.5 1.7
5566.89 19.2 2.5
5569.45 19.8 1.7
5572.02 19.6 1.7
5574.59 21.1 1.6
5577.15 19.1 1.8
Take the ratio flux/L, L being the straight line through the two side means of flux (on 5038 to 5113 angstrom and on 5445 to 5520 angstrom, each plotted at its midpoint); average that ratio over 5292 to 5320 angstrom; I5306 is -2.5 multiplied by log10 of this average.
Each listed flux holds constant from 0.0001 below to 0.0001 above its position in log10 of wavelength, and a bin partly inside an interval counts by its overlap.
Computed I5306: -0.09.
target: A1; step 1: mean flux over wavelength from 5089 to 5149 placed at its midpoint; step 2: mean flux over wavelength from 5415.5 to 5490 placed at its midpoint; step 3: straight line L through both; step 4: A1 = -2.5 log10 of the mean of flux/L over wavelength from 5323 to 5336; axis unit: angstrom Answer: 0.083 mag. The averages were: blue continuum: 19.3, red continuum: 20.4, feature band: 18.6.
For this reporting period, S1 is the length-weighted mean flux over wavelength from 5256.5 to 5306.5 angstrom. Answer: 19.4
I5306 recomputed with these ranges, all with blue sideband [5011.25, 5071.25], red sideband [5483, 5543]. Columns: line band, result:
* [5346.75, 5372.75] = -0.06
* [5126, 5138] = 0.07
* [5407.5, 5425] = -0.03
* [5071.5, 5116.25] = -0.01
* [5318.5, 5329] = 0.08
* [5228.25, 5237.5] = 0.03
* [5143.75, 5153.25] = 0.07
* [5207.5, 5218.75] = 0.03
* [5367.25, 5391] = -0.06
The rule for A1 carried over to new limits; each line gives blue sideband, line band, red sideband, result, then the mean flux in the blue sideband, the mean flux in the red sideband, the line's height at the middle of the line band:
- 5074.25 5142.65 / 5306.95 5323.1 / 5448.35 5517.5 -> -0.12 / 19.1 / 20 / 19.6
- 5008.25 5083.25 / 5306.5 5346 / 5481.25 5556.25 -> -0.05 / 18.8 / 20.6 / 19.9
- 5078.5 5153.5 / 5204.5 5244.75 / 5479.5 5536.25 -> 0.00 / 18.9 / 19.9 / 19.2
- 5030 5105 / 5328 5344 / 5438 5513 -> -0.03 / 18.9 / 20.2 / 19.7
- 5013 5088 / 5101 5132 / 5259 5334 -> -0.01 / 18.6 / 19.7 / 18.9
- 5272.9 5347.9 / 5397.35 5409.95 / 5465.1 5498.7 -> 0.02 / 20.2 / 20.3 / 20.3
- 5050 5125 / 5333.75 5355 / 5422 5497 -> -0.06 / 19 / 20.3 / 19.9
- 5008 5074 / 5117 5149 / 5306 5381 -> 0.05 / 18.8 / 20.9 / 19.4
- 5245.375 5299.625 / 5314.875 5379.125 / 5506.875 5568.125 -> -0.04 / 19.4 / 21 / 19.8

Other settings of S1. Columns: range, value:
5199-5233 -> 19.2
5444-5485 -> 20.2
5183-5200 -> 20.5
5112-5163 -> 18.6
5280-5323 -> 20.4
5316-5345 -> 20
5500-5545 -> 20.5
